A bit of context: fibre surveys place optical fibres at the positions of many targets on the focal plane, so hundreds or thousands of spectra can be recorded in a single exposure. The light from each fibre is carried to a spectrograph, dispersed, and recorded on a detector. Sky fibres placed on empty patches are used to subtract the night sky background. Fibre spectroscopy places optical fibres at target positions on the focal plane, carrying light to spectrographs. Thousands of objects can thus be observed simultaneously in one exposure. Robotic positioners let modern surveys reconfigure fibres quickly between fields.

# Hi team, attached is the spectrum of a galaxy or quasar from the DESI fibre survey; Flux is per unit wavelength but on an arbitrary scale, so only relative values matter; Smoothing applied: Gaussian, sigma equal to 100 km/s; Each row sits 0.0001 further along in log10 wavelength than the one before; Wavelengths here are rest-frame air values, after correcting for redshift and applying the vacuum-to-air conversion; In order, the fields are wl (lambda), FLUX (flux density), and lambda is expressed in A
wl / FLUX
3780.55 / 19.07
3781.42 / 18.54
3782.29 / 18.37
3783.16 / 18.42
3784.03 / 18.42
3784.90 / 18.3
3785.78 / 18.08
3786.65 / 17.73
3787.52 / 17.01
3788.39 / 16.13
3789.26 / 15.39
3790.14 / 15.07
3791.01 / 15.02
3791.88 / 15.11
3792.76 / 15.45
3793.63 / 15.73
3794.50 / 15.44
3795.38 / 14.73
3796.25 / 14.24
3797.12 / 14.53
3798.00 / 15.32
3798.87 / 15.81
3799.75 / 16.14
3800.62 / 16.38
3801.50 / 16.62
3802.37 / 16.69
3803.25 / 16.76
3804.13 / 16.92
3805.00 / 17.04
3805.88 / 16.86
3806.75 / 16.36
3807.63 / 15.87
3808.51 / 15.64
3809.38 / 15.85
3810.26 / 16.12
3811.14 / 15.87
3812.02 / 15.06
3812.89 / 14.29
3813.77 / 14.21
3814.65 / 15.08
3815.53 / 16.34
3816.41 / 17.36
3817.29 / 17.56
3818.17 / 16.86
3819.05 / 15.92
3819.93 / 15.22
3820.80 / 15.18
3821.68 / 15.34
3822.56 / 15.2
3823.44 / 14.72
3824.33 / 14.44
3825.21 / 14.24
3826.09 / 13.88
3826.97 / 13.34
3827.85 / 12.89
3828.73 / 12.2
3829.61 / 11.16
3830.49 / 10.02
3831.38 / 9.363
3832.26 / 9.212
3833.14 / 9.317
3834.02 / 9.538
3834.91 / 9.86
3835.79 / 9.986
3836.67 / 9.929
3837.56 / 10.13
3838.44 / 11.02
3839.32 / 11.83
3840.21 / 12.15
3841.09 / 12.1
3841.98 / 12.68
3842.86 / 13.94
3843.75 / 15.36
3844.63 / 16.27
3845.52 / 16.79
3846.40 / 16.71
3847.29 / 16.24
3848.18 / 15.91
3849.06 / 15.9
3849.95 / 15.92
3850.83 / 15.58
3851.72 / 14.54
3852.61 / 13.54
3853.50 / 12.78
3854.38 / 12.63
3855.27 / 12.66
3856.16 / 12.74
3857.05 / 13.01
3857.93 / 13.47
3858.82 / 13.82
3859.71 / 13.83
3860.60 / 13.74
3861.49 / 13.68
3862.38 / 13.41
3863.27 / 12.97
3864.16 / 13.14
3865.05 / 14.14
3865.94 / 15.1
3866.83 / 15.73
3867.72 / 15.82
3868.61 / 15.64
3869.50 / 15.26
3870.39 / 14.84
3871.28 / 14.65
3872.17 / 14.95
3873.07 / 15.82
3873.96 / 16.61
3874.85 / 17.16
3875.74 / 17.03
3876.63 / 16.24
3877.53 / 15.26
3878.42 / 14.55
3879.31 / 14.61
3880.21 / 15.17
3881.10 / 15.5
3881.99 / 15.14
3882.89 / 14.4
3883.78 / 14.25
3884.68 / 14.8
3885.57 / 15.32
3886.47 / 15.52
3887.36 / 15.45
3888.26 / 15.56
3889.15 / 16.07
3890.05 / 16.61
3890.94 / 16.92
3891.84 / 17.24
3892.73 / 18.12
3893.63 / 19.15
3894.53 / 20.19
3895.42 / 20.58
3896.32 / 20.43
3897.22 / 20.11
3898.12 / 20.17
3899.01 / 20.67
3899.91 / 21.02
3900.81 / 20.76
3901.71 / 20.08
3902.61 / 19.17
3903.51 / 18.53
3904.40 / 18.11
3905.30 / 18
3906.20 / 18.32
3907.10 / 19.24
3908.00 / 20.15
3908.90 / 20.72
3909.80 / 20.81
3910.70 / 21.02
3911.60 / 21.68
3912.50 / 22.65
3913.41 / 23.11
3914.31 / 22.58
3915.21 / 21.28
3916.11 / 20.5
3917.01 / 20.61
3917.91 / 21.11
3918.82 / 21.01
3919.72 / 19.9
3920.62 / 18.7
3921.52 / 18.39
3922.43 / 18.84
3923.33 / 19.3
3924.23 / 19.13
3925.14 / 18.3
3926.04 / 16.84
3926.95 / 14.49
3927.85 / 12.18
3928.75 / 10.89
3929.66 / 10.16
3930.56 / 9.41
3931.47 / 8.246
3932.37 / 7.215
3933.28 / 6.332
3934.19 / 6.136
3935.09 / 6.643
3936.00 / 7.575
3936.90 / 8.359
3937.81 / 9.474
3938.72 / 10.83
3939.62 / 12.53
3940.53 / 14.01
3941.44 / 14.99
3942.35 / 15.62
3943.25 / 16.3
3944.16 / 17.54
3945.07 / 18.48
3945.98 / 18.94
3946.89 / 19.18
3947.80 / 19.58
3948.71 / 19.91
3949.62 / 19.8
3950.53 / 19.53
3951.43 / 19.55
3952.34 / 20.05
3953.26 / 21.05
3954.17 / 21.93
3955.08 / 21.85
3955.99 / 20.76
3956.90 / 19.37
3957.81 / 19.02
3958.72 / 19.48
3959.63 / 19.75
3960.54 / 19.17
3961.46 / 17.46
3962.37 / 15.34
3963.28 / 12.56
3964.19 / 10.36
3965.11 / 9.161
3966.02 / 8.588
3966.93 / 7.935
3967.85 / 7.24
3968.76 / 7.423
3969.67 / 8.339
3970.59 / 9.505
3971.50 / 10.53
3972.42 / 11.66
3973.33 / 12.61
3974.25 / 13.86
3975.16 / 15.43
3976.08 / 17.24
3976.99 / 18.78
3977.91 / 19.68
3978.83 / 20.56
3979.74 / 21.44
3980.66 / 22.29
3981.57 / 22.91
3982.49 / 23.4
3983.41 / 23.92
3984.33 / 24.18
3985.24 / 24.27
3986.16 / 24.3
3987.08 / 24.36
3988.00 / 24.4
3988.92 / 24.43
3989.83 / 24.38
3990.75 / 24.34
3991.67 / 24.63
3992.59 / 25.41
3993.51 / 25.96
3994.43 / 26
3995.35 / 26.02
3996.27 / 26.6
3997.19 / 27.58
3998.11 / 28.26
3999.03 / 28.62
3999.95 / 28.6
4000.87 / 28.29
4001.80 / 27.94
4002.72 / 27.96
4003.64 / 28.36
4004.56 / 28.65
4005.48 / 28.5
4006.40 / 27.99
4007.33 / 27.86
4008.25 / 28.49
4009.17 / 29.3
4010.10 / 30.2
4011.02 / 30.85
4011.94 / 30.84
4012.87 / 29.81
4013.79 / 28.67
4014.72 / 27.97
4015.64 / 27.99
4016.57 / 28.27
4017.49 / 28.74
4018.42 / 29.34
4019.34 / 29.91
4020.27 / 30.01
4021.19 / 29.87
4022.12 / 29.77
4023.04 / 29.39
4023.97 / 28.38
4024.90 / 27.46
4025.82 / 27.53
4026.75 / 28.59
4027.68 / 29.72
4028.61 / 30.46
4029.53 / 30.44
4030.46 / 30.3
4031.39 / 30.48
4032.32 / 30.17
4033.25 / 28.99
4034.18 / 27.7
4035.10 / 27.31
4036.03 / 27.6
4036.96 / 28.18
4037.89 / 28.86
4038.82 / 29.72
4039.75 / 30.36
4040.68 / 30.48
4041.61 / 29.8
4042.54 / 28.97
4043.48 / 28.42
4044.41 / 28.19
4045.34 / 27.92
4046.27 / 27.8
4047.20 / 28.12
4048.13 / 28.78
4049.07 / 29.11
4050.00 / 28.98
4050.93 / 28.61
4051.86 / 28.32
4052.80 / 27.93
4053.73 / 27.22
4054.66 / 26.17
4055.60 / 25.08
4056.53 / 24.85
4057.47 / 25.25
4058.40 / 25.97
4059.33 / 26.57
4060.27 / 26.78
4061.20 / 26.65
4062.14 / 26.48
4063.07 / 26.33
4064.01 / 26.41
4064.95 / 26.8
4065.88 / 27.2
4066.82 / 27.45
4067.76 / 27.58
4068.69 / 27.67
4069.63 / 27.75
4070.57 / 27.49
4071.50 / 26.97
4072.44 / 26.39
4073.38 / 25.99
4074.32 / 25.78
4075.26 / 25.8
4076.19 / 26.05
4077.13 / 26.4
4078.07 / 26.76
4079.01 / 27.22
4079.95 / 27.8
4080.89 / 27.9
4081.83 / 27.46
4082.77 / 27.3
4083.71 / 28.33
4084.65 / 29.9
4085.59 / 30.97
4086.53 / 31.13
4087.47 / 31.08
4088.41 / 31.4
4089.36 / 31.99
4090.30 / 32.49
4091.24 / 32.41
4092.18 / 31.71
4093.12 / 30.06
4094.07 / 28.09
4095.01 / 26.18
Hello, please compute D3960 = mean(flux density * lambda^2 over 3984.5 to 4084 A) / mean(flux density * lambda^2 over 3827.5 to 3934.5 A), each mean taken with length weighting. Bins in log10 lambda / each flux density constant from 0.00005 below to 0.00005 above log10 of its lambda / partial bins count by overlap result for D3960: 1.92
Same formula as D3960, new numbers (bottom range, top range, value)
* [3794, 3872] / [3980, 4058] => 2.14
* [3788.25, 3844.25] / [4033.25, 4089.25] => 2.21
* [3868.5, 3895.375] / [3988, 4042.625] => 1.90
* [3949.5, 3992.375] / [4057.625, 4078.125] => 1.55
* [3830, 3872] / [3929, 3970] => 1.13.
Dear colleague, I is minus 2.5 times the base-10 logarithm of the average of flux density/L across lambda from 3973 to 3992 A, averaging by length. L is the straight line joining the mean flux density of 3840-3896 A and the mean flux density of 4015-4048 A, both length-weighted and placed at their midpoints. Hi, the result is 0.159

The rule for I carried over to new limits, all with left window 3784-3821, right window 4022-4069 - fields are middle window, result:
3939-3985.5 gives 0.38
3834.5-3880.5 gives 0.31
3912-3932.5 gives 0.25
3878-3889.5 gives 0.31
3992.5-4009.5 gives -0.08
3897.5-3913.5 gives 0.05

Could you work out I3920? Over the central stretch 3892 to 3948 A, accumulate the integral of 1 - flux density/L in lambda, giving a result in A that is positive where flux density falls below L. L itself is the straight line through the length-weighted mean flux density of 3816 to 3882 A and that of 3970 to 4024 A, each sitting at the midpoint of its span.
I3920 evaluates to 6.0 A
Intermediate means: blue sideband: 14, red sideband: 25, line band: 17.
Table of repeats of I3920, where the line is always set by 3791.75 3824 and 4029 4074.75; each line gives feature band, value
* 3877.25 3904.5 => 3.4 A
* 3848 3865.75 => 4.2 A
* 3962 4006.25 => 7.4 A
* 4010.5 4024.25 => -1.7 A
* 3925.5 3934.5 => 4.7 A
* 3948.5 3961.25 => 1.7 A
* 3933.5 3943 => 5.0 A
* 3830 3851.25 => 5.7 A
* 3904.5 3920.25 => 0.2 A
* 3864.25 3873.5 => 1.8 A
